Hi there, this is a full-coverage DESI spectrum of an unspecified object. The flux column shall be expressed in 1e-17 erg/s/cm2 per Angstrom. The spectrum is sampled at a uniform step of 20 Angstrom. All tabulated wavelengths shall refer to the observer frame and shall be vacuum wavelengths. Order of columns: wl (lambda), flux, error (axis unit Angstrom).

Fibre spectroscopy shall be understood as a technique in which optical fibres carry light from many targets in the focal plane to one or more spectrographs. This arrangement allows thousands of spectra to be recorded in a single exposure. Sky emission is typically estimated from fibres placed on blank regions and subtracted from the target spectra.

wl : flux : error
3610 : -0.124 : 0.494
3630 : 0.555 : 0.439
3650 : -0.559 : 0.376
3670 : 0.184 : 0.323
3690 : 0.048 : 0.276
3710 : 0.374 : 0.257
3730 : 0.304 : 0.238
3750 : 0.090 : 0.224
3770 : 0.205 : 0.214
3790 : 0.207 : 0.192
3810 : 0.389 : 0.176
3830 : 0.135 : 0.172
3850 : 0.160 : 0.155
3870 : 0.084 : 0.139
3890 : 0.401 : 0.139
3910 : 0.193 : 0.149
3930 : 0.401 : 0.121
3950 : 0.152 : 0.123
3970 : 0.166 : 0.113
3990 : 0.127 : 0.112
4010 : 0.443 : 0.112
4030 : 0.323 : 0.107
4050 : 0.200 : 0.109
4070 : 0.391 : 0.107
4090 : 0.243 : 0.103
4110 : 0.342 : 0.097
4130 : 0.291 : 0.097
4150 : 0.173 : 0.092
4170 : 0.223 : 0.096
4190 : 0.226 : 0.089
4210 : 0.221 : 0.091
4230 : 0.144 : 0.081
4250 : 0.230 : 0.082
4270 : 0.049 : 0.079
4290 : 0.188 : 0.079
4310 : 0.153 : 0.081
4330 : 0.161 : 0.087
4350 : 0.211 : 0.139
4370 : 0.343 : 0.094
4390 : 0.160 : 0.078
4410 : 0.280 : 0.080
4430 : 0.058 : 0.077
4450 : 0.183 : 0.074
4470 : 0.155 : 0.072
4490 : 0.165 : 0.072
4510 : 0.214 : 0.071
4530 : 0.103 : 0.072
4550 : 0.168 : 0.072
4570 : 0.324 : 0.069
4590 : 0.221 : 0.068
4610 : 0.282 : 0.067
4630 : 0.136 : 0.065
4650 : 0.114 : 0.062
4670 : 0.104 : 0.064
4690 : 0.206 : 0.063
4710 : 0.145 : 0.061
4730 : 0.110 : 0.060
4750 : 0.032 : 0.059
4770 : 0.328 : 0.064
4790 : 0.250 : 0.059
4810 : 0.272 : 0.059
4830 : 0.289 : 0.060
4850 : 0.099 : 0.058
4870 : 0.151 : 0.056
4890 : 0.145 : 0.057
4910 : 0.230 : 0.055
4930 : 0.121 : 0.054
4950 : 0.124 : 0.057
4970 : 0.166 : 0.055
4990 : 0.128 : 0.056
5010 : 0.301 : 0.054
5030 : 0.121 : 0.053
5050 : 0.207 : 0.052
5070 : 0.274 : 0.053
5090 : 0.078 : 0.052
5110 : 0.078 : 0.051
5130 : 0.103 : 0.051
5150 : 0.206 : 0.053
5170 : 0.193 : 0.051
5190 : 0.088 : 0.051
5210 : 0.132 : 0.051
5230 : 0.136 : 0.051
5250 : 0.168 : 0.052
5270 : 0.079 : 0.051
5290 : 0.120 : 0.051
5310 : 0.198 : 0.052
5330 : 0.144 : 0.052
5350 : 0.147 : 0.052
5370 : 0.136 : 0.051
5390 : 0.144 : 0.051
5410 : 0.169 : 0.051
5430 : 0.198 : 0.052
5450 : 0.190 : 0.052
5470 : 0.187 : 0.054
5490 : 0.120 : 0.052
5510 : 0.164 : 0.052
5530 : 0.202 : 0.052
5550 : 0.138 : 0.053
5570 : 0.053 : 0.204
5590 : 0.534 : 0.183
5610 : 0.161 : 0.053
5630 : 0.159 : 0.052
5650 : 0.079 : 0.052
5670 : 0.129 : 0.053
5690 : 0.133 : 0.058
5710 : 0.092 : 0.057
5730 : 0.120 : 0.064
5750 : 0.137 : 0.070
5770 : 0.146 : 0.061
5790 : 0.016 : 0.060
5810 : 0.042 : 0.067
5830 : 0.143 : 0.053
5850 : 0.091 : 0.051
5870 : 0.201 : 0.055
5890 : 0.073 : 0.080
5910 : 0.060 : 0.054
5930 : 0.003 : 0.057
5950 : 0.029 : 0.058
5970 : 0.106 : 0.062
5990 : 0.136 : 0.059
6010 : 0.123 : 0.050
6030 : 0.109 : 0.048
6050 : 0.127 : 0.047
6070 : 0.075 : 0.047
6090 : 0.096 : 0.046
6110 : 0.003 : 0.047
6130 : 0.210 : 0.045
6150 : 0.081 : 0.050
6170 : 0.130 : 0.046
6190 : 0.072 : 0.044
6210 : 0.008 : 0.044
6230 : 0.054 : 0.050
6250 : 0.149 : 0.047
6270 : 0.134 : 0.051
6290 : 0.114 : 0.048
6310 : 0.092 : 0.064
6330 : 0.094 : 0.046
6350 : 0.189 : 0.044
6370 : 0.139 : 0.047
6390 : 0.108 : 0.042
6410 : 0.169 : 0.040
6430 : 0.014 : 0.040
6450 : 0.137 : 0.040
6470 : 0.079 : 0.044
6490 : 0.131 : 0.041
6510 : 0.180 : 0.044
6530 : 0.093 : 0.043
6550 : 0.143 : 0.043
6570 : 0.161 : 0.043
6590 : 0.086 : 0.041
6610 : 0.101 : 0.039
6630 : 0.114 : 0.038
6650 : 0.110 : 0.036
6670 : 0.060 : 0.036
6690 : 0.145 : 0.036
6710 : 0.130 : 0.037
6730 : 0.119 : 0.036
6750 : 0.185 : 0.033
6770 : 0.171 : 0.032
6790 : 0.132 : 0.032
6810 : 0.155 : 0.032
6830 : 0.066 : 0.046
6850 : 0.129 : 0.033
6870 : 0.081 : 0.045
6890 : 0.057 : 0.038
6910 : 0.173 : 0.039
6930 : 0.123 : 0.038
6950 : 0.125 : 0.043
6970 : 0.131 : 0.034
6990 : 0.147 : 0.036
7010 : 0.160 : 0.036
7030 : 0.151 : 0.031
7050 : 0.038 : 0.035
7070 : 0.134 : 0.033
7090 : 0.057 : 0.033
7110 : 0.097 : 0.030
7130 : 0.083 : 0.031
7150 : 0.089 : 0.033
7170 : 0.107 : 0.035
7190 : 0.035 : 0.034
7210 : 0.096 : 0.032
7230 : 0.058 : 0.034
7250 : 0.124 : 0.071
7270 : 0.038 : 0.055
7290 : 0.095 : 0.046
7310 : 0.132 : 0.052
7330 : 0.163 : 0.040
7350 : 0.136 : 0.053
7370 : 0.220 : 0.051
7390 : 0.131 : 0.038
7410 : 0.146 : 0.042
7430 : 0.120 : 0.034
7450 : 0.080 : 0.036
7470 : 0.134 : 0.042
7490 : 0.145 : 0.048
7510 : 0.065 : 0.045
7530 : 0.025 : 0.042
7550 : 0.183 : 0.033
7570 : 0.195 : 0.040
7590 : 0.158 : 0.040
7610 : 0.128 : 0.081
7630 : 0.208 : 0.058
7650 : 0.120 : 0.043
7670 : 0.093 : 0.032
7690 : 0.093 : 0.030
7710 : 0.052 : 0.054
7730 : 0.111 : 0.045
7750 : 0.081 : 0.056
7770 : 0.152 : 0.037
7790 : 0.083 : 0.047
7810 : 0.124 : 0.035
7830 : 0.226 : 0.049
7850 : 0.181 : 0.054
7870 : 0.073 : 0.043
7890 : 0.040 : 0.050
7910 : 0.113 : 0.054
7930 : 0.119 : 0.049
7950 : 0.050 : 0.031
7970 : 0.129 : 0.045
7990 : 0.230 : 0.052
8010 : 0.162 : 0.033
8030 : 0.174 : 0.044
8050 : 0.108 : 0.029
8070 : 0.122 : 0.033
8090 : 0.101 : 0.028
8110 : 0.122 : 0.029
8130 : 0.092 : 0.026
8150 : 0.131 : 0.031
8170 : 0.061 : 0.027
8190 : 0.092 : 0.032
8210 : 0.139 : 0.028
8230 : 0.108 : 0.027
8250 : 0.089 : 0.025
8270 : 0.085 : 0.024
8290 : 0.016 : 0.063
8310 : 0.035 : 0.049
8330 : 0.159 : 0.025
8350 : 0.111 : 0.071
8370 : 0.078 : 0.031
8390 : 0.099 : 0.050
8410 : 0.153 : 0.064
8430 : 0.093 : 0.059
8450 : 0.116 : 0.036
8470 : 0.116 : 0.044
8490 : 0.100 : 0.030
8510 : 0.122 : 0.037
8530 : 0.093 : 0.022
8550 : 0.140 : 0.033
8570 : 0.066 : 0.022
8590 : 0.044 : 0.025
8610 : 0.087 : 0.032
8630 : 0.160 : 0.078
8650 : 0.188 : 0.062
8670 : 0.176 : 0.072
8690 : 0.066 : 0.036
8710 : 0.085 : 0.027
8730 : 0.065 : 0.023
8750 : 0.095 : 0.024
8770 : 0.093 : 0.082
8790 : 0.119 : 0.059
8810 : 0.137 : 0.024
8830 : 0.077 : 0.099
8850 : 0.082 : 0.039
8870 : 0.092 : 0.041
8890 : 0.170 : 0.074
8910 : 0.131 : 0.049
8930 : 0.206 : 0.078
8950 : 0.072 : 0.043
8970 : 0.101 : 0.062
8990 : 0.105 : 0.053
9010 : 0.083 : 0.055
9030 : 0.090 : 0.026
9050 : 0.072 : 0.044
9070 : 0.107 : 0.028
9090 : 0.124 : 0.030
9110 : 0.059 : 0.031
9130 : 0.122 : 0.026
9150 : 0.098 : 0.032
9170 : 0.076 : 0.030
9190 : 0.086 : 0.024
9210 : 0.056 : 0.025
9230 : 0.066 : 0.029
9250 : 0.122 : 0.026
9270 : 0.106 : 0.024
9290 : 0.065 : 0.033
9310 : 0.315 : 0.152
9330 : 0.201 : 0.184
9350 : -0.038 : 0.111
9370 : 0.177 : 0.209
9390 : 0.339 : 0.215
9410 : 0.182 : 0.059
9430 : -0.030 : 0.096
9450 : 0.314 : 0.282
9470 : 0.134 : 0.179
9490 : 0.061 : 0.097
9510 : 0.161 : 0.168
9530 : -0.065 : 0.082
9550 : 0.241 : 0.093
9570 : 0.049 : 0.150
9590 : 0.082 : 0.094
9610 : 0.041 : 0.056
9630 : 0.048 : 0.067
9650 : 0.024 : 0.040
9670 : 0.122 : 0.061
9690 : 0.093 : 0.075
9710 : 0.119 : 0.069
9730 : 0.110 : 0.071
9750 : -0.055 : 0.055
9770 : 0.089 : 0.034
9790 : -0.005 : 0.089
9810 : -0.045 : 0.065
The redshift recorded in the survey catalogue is 1.629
